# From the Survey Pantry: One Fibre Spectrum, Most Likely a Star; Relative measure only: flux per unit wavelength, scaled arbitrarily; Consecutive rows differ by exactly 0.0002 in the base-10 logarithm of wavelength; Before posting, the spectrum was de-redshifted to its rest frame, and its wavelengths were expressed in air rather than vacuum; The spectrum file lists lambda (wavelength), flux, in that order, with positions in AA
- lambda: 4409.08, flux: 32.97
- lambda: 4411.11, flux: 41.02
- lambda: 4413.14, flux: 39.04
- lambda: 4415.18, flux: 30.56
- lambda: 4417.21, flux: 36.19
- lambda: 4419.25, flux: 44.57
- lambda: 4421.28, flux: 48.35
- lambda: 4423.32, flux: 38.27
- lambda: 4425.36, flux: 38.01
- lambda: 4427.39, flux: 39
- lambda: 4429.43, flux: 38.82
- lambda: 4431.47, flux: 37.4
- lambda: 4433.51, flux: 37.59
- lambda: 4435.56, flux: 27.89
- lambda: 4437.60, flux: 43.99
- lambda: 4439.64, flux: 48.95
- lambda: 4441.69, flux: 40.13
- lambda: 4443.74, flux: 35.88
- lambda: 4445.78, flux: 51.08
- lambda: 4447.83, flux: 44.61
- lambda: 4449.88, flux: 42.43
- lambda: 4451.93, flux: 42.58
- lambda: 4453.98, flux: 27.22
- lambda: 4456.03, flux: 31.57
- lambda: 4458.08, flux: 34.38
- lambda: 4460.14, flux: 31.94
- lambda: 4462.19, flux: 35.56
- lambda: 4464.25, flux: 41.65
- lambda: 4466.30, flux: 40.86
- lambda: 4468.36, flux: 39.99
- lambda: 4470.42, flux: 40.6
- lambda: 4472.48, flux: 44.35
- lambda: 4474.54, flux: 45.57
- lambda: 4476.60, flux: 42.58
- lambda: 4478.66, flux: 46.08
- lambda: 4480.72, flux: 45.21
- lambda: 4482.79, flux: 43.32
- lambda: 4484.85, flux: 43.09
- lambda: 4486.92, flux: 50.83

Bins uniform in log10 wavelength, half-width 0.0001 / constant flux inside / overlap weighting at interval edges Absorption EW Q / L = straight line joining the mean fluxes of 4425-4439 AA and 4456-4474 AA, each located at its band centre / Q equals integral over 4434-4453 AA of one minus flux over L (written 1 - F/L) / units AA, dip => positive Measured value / -1.87 AA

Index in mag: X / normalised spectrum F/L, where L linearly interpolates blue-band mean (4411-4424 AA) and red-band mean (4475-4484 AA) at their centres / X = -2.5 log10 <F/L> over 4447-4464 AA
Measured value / 0.17 mag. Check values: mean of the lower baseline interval 39.6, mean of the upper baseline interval 44.4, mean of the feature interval 36.4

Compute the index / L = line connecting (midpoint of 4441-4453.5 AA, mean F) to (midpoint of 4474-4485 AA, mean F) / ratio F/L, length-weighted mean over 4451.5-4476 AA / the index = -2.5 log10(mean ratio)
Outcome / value 0.14 mag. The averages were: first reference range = 42.2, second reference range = 44.4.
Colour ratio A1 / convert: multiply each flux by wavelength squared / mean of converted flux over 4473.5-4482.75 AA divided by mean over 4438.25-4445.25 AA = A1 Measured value 1.1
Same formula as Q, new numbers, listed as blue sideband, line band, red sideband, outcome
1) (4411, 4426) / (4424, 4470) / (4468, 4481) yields 3.1 AA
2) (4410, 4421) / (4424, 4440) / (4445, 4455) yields 0.6 AA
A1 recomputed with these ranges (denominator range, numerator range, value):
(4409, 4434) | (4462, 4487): 1.13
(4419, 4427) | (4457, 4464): 0.84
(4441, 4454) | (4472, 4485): 1.08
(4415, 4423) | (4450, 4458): 0.87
